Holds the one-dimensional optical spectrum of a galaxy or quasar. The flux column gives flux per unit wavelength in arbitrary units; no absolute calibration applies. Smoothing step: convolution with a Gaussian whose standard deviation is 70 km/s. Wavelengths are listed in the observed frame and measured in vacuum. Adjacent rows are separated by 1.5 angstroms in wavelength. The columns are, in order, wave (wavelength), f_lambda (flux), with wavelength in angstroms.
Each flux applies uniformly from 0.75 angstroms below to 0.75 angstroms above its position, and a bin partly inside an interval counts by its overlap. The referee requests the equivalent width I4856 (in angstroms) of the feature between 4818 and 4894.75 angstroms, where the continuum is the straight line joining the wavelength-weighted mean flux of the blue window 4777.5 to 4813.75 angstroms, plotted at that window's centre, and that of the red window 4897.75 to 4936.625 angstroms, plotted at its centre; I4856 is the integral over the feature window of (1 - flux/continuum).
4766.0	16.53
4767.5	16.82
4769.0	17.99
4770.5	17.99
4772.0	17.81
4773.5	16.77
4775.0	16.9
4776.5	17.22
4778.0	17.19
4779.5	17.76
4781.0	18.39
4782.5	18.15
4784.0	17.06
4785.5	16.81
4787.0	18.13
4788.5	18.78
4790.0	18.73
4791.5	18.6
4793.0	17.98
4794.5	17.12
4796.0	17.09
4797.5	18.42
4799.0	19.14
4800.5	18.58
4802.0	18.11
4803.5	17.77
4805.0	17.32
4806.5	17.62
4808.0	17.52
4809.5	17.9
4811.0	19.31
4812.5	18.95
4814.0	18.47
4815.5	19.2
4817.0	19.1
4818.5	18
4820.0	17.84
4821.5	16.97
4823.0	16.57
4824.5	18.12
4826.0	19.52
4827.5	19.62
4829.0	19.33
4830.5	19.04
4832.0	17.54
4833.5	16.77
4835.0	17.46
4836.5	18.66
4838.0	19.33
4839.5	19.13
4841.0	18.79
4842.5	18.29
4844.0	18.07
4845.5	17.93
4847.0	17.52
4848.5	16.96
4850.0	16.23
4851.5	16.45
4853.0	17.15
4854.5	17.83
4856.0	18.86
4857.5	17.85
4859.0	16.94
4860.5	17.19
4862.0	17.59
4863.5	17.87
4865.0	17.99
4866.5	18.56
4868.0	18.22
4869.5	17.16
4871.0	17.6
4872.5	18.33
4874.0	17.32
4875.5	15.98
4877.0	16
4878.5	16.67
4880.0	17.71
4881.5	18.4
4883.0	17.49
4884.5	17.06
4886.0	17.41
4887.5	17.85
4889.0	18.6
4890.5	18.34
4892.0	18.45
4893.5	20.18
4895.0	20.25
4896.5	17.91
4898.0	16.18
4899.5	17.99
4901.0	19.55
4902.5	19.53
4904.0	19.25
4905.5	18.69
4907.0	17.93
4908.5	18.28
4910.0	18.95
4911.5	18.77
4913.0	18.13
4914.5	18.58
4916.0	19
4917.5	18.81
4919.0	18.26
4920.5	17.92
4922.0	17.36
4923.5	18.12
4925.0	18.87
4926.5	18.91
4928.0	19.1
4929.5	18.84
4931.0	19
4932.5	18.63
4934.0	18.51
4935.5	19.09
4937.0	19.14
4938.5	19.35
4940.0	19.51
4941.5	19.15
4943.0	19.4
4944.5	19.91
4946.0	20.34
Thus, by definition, 1.8 angstroms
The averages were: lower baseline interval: 18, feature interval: 17.9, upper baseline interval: 18.6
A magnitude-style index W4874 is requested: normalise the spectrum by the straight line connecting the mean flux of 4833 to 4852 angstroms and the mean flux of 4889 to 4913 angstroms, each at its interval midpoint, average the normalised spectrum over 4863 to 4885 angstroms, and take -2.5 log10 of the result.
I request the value 0.05 mag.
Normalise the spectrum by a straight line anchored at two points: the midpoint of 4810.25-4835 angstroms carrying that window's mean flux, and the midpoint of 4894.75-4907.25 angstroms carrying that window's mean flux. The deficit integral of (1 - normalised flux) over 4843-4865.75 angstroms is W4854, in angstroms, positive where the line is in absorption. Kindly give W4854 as 1.2 angstroms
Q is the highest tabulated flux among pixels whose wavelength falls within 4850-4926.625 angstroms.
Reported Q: 20.25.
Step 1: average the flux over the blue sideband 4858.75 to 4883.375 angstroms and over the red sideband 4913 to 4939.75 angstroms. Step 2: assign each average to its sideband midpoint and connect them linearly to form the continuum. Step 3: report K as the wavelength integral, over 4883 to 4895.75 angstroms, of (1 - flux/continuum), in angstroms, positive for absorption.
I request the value -0.4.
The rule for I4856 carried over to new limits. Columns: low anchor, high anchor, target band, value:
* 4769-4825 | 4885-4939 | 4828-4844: -0.25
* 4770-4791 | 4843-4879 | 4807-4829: -1.01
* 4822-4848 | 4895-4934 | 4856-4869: 0.40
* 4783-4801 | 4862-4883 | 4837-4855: -0.13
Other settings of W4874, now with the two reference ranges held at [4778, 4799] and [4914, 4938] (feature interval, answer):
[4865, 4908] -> 0.02 mag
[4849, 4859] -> 0.06 mag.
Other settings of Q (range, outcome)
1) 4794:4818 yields 19.31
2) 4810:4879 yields 19.62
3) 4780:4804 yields 19.14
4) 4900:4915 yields 19.55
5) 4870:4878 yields 18.33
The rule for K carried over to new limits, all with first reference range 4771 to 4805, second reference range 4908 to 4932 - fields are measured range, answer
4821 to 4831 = -0.24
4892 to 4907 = -0.26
